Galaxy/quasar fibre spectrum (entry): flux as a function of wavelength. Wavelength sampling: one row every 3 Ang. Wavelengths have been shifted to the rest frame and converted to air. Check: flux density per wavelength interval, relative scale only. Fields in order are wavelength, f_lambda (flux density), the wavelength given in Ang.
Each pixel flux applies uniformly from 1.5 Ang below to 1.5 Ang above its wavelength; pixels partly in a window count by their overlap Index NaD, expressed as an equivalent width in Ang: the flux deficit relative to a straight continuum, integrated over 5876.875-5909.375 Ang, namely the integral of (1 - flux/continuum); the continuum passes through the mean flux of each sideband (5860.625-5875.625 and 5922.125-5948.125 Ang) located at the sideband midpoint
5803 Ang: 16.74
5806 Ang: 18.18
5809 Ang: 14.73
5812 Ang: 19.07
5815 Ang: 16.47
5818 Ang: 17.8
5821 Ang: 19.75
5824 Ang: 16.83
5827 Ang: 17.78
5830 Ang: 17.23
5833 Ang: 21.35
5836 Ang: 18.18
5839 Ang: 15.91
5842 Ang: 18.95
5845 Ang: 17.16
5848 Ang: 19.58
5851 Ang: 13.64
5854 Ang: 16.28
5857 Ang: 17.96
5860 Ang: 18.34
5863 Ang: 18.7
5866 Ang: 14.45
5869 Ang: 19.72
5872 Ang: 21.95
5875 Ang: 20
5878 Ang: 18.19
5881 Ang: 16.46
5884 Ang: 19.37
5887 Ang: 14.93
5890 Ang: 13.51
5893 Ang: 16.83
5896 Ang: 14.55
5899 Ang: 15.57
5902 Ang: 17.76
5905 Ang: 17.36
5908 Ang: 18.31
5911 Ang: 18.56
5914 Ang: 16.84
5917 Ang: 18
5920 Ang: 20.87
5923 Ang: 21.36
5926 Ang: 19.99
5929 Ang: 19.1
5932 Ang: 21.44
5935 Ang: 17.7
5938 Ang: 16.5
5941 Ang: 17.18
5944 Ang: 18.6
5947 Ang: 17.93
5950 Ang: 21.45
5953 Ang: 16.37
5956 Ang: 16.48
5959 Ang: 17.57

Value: 3.88 Ang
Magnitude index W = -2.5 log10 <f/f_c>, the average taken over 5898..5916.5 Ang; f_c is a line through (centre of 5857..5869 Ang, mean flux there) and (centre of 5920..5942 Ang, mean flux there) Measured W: 0.07 mag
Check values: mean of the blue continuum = 17.6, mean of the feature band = 17.5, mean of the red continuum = 19.2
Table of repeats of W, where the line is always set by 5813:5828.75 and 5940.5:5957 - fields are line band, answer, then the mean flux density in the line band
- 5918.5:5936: -0.12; 20.1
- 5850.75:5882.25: -0.01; 18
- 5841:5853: 0.04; 17.2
